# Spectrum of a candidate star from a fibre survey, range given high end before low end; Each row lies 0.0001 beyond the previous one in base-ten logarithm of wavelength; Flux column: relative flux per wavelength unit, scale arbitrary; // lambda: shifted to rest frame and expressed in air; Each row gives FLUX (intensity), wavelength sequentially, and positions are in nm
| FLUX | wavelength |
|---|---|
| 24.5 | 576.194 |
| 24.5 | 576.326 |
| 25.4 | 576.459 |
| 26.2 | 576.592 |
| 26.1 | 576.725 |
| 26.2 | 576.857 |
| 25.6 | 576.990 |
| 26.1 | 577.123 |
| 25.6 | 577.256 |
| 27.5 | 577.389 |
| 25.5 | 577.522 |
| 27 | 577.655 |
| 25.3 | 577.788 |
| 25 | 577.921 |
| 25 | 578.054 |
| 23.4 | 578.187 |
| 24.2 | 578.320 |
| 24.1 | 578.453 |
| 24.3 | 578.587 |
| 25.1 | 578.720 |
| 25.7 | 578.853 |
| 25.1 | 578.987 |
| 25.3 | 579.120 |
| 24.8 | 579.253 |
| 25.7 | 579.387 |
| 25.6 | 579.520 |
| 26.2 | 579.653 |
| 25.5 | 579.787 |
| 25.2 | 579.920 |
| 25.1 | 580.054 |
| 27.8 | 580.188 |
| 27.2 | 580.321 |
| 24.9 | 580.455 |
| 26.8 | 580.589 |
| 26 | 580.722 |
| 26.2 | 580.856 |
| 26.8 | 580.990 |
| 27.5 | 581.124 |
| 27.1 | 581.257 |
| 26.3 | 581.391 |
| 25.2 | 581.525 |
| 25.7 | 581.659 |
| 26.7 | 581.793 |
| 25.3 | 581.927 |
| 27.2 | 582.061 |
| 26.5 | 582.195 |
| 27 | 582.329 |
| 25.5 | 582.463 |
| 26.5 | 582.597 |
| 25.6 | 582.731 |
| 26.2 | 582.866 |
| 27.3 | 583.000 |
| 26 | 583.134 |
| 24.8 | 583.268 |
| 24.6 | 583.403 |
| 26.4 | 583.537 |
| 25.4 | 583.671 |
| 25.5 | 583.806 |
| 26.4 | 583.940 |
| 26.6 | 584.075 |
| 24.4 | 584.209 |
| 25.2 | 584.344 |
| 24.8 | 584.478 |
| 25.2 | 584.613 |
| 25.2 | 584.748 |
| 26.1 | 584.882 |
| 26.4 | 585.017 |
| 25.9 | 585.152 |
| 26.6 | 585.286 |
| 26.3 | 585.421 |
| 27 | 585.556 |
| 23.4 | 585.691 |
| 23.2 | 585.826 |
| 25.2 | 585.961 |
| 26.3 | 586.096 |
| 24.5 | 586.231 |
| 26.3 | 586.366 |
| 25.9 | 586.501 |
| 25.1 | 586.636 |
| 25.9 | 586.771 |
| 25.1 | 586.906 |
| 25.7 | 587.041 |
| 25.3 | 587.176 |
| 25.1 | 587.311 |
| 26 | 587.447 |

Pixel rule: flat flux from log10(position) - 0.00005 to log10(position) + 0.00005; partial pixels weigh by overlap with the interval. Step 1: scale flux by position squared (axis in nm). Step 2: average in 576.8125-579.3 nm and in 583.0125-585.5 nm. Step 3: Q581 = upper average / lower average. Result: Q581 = 1.0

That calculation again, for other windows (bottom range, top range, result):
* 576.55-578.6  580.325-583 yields 1.05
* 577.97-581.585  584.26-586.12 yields 1.01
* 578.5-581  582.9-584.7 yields 1.01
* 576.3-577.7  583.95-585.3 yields 1.01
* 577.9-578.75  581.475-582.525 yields 1.09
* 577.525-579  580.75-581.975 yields 1.07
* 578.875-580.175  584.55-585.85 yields 1.02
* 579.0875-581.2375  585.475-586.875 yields 0.99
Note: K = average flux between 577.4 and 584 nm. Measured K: 25.8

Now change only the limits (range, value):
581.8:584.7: 25.8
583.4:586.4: 25.5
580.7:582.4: 26.4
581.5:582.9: 26.1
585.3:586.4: 25.3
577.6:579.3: 24.9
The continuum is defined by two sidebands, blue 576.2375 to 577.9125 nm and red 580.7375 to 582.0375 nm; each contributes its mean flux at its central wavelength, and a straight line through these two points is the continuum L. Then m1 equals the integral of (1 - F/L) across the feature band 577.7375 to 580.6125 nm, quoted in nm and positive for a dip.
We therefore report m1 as 0.09 nm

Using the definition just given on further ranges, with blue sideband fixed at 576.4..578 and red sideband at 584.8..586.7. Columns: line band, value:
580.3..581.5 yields -0.031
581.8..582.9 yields -0.022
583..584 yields -0.001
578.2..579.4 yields 0.049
